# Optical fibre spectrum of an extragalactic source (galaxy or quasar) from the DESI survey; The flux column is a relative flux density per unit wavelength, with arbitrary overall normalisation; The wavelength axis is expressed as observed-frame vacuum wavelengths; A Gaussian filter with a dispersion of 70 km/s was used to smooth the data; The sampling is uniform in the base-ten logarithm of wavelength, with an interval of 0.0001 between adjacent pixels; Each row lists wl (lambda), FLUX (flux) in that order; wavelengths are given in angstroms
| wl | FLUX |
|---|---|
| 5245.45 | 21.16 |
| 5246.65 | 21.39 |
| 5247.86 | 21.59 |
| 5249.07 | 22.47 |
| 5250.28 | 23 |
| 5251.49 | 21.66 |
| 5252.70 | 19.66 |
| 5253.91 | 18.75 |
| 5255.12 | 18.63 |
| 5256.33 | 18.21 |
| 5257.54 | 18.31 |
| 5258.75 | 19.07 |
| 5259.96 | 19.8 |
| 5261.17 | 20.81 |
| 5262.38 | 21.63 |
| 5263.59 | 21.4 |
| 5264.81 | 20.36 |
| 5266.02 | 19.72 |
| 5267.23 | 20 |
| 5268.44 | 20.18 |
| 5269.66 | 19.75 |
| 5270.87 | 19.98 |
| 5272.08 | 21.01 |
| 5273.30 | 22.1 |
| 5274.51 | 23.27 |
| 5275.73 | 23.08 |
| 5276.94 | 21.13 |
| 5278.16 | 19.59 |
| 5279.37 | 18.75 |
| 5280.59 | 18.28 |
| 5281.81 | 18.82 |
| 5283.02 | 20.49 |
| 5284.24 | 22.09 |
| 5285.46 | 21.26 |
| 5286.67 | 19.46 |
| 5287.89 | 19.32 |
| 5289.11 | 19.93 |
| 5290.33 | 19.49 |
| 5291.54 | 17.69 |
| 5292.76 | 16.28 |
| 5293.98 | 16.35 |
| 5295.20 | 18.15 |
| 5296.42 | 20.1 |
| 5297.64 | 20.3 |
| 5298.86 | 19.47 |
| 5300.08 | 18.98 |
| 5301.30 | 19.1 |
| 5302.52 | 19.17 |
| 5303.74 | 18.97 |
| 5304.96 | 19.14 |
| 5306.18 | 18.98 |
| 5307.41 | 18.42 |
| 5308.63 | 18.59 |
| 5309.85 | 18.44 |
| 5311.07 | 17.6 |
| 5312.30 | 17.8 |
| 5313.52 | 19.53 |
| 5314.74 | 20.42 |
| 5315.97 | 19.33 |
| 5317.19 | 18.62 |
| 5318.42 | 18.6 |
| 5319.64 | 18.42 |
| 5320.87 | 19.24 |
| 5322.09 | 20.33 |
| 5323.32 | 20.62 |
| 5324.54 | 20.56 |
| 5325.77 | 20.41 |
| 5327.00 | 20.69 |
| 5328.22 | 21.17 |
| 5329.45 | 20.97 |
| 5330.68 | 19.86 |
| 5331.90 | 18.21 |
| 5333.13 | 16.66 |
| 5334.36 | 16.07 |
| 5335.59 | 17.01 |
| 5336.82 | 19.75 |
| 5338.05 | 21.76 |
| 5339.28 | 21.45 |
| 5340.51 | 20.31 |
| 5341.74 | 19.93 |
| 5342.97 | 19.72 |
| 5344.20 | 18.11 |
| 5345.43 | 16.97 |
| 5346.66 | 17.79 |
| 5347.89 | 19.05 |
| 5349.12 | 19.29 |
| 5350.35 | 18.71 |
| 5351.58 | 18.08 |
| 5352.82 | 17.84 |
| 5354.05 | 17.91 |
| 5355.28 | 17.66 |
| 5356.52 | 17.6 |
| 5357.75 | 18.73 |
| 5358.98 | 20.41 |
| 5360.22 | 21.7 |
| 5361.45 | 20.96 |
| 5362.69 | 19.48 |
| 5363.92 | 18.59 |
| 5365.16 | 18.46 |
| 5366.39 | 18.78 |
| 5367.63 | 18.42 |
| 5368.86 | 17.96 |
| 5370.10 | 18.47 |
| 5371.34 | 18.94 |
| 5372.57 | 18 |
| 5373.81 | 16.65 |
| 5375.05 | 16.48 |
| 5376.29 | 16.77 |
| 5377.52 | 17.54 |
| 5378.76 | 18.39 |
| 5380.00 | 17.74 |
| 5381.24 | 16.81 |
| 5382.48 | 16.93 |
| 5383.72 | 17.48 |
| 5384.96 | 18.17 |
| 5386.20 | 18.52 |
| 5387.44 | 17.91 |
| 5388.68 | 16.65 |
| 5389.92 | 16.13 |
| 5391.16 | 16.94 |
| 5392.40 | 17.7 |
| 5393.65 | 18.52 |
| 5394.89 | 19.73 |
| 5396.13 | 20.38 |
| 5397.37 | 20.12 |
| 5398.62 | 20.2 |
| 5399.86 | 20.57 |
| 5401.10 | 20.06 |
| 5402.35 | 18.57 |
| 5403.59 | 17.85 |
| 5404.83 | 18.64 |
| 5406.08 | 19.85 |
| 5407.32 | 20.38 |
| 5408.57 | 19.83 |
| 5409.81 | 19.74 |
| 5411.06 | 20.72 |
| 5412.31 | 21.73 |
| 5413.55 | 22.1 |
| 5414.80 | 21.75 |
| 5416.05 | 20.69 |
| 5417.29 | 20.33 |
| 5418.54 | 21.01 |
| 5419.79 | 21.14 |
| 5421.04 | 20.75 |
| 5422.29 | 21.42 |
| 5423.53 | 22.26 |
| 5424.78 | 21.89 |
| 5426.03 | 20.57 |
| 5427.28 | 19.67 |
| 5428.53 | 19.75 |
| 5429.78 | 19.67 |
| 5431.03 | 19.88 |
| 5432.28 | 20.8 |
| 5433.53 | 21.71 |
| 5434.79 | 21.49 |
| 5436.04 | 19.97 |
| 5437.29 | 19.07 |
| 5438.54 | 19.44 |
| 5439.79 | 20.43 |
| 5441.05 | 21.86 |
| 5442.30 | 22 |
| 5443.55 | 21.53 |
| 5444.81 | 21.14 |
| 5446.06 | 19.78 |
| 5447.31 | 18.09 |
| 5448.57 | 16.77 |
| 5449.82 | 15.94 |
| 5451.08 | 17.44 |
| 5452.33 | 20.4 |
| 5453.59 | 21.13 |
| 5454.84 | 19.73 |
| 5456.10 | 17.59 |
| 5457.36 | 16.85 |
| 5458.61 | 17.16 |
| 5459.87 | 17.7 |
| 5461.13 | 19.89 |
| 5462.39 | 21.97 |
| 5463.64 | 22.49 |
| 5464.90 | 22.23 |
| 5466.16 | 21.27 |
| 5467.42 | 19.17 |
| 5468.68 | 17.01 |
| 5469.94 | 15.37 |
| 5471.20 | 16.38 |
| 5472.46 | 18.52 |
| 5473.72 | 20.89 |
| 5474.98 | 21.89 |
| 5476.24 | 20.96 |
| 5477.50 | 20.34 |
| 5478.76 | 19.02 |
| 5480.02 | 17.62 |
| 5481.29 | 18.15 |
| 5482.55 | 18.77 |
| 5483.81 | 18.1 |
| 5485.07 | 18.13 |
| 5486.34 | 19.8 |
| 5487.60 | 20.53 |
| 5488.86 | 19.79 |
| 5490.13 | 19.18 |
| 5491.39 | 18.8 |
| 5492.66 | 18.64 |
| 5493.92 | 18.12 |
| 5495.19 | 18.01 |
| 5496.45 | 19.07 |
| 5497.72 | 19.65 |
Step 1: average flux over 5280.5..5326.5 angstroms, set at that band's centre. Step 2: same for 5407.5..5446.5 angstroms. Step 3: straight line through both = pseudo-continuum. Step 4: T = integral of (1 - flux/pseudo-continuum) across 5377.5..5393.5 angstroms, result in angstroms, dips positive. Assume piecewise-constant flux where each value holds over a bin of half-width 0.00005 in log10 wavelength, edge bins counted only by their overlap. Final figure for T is 2.2 angstroms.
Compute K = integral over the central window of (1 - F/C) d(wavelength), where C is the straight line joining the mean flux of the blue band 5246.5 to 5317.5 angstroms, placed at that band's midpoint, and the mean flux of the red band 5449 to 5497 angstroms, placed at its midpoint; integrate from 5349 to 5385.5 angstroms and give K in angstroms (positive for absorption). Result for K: 2.2 angstroms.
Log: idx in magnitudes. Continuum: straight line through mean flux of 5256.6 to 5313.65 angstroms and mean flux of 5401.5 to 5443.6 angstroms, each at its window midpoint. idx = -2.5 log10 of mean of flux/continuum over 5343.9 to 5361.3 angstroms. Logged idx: 0.08 mag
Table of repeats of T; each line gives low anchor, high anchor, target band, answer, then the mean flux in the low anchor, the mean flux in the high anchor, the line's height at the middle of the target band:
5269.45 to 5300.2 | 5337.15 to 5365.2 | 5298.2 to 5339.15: 0.6 angstroms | 19.8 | 19.2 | 19.5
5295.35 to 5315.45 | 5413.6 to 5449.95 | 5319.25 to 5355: 0.4 angstroms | 19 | 20.5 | 19.4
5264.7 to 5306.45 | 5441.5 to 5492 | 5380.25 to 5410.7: 1.2 angstroms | 19.7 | 19.2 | 19.4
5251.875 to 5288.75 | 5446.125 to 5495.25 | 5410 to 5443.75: -2.8 angstroms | 20.2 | 19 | 19.2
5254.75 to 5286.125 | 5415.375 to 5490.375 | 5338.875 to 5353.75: 0.9 angstroms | 20.3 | 19.7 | 20.1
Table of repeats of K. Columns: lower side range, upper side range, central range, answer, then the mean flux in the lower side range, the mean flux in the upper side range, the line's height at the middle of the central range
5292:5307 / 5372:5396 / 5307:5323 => -0.34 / 18.7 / 17.6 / 18.5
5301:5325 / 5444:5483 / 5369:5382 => 1.02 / 19.1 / 19.1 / 19.1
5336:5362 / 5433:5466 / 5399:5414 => -0.35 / 19.2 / 19.8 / 19.5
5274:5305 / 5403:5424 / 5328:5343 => 0.41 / 19.6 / 20.6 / 19.9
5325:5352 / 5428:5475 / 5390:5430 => -1.38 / 19.2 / 19.6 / 19.4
